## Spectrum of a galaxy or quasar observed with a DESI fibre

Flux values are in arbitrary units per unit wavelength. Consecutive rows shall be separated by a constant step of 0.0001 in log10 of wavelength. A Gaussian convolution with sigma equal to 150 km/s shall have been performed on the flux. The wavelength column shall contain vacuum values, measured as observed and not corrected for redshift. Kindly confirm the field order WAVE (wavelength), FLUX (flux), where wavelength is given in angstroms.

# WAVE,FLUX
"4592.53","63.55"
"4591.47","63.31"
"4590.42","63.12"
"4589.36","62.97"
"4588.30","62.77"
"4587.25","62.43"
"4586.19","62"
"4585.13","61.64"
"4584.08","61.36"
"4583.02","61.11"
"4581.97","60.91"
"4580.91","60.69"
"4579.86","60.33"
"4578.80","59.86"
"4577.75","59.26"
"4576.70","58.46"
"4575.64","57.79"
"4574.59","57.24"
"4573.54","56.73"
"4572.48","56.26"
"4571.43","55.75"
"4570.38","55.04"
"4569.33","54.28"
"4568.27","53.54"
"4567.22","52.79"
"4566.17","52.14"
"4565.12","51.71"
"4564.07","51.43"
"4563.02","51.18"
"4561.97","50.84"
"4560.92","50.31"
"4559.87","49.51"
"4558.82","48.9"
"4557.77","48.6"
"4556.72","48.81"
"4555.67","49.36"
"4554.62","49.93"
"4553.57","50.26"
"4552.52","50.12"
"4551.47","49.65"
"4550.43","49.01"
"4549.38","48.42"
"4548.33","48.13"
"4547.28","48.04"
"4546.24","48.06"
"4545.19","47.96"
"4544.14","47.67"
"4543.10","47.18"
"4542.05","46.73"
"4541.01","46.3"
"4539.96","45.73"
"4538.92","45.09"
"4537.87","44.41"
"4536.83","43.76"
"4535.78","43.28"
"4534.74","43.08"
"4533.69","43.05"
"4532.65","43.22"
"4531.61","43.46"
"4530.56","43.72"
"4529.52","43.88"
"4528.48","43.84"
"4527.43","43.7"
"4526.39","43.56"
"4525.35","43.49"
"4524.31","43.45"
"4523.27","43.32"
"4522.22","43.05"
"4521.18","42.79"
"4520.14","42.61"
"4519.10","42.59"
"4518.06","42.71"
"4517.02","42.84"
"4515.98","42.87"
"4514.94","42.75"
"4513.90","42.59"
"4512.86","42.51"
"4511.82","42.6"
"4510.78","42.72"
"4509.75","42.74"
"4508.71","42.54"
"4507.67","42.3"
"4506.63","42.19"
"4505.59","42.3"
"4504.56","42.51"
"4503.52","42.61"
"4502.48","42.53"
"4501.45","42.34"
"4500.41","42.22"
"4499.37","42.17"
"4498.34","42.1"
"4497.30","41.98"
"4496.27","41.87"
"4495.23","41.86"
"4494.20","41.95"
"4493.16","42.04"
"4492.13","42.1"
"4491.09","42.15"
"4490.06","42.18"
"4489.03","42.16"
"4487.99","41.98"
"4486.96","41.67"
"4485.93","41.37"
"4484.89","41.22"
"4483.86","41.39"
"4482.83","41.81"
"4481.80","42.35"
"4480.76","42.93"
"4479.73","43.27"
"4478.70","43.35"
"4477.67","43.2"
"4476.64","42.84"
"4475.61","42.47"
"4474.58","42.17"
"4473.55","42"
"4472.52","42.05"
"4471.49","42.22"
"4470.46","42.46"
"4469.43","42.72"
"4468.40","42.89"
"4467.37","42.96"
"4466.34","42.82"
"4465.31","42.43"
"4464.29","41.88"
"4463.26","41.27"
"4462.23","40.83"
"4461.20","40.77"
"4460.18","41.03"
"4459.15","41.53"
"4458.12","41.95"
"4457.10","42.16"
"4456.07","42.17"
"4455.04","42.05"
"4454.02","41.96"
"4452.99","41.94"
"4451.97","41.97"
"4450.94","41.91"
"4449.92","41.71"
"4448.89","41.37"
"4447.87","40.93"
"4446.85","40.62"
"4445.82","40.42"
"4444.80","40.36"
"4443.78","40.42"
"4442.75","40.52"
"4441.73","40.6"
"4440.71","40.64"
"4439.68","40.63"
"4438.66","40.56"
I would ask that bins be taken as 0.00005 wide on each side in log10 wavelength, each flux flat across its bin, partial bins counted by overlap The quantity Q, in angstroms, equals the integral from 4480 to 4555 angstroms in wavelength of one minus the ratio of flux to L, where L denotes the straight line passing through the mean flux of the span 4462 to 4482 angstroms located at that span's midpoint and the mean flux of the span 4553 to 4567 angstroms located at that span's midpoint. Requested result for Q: 4.3 angstroms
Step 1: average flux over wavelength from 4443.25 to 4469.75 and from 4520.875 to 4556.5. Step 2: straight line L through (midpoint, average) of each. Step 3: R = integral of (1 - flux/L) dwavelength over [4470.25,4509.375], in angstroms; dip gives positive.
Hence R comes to 1.0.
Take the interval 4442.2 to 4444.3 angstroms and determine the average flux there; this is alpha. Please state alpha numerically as 40.5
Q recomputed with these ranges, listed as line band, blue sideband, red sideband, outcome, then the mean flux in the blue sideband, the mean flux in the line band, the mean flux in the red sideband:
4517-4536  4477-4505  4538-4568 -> 1.18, 42.2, 43.3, 49.1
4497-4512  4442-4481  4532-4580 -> 1.10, 41.9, 42.4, 50.3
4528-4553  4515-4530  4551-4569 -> 0.40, 43.2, 46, 50.6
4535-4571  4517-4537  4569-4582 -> 1.42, 43.3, 49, 57.8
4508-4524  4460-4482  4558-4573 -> 1.48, 42.3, 42.7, 52.4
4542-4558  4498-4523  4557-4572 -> 0.22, 42.6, 48.7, 51.8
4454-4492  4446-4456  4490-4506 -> -0.23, 41.6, 42.1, 42.2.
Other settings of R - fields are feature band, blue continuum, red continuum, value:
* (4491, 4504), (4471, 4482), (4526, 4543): 0.3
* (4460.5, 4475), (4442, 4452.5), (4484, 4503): -0.2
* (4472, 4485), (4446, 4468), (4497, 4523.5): -0.1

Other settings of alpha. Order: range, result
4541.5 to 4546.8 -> 47.6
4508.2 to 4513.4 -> 42.7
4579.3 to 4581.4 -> 60.5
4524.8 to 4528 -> 43.6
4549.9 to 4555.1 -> 49.8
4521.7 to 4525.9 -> 43.3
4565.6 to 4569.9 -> 53.2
